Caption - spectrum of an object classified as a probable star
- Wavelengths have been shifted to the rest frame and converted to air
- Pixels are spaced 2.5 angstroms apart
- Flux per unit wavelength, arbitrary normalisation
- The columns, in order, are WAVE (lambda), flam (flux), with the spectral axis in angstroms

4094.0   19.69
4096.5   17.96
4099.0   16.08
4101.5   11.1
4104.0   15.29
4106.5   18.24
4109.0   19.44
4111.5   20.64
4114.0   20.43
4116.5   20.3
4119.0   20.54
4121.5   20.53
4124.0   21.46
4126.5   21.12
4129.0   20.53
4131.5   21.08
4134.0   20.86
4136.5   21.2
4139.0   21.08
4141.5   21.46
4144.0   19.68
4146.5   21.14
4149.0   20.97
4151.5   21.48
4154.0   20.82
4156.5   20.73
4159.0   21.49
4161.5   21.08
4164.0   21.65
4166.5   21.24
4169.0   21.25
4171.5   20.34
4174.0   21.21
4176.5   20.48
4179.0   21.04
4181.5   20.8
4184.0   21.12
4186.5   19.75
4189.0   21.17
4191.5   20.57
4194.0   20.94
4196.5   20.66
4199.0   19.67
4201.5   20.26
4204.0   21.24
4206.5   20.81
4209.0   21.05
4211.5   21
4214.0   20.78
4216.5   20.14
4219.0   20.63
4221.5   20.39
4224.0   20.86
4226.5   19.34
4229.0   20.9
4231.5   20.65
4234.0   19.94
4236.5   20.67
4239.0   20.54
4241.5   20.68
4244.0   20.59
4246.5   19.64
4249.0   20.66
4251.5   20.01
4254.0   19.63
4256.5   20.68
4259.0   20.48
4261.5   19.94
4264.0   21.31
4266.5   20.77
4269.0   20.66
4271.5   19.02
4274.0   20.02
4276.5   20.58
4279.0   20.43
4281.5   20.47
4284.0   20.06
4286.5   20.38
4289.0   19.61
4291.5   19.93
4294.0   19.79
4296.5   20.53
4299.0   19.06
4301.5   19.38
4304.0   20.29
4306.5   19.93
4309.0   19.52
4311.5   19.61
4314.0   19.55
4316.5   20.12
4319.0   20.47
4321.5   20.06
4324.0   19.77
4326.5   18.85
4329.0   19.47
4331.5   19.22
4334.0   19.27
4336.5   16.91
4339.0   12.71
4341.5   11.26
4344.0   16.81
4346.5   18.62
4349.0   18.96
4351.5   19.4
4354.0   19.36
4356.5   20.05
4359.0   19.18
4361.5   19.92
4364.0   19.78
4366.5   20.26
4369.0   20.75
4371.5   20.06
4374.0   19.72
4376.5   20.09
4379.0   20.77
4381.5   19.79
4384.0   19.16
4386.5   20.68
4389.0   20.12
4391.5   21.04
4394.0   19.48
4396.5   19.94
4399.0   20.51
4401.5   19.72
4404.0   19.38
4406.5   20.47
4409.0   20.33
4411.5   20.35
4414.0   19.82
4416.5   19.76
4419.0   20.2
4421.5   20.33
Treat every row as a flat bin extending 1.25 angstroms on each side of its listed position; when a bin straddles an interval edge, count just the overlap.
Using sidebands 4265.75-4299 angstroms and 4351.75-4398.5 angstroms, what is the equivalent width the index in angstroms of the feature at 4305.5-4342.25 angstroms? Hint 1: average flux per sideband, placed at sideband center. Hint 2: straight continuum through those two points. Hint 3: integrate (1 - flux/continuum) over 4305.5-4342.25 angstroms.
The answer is 2.8 angstroms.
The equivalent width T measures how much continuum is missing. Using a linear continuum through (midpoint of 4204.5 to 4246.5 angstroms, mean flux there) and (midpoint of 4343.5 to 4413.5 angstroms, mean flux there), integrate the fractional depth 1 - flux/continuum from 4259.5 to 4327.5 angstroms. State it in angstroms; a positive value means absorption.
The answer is 0.7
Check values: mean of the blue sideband 20.5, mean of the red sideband 19.8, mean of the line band 20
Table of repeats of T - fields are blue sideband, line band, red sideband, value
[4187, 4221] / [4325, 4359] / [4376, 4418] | 4.1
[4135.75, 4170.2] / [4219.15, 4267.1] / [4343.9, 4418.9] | 0.5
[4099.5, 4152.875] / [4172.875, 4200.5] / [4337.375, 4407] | -1.3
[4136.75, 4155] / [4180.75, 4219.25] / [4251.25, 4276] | 0.0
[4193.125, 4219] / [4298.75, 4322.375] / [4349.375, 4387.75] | 0.4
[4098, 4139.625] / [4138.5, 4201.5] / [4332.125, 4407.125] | -4.9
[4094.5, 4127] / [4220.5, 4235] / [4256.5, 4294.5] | -0.4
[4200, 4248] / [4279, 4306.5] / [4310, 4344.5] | -1.5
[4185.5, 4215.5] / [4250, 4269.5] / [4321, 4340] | -0.8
